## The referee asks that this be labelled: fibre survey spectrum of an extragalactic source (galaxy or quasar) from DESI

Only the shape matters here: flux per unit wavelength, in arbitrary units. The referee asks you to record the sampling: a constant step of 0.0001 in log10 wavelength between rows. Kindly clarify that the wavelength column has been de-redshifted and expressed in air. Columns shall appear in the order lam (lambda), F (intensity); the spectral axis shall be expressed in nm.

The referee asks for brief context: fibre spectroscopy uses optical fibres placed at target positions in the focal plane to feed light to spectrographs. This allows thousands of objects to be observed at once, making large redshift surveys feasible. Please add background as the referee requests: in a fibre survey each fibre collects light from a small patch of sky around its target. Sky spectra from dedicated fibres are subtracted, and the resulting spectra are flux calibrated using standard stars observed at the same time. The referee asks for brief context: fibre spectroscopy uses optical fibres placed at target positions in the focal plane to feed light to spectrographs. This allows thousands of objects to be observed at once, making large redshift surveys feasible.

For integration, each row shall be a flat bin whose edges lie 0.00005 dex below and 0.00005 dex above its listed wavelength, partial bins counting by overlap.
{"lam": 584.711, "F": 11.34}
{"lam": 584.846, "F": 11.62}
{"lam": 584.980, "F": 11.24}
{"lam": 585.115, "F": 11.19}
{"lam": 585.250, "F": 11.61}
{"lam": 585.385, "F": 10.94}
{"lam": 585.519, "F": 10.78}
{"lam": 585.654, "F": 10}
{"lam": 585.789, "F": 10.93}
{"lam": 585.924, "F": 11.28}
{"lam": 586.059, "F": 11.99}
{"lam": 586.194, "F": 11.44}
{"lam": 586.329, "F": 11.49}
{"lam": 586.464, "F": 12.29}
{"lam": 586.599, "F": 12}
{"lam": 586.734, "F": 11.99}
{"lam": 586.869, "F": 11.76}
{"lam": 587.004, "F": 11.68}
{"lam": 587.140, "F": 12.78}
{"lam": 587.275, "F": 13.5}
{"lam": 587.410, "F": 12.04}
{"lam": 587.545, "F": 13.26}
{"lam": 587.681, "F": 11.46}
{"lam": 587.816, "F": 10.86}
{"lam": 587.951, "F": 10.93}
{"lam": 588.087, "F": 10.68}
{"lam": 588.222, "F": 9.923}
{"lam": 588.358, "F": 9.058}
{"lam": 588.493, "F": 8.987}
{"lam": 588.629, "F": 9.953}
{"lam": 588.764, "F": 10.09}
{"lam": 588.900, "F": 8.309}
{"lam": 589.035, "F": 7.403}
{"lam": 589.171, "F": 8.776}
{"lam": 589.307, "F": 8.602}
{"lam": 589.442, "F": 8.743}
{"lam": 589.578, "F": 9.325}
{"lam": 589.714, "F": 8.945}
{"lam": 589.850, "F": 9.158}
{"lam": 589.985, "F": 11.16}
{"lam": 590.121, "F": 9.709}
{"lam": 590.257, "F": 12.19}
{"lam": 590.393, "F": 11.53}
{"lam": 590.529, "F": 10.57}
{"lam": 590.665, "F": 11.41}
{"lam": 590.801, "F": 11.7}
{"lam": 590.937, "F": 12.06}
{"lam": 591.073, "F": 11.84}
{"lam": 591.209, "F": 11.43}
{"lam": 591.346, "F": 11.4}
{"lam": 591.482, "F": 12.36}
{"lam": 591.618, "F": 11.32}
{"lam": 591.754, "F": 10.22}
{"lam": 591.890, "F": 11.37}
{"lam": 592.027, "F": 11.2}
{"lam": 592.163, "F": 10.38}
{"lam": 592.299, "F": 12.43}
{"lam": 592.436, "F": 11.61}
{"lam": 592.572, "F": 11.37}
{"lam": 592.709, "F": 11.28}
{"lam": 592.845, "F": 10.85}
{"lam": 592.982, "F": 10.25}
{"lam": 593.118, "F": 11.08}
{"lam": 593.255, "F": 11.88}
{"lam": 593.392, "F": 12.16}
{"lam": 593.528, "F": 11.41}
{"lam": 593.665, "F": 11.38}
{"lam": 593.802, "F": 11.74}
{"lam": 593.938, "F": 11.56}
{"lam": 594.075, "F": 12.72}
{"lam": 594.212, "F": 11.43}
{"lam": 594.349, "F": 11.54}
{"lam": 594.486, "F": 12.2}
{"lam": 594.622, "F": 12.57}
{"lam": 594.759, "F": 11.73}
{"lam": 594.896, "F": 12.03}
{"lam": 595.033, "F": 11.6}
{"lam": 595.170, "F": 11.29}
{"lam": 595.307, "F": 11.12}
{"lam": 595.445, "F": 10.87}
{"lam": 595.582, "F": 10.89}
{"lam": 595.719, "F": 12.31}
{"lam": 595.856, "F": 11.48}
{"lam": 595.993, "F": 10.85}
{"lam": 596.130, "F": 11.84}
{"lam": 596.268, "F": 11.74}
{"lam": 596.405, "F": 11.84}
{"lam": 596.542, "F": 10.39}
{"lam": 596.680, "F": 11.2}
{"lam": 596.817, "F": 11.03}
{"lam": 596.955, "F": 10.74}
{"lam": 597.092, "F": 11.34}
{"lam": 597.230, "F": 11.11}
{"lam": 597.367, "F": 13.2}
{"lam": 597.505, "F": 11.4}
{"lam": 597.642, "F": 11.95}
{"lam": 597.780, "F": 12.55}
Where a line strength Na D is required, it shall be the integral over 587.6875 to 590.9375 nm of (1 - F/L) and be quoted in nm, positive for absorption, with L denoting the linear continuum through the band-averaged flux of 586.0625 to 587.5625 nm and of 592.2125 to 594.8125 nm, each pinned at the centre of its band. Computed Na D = 0.54 nm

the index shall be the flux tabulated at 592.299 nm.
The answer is 12.43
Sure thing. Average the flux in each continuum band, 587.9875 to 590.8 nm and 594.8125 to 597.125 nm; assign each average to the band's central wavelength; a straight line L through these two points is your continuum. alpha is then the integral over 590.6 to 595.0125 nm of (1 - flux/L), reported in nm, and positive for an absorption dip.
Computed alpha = -0.41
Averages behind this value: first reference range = 9.79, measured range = 11.6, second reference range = 11.3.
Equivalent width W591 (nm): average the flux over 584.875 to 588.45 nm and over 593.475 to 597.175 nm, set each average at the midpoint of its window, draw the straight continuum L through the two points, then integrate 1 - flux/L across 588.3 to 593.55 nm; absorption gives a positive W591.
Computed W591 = 0.39 nm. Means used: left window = 11.4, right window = 11.5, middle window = 10.6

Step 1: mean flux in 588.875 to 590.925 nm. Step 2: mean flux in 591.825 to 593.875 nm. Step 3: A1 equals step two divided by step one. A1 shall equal 1.1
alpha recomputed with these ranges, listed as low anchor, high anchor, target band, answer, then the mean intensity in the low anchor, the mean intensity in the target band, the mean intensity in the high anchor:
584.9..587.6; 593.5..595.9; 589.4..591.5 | 0.15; 11.7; 10.8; 11.7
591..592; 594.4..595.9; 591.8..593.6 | 0.03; 11.4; 11.3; 11.6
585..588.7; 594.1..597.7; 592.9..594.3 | -0.01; 11.3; 11.5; 11.5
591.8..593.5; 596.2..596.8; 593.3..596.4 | -0.10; 11.3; 11.7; 11.3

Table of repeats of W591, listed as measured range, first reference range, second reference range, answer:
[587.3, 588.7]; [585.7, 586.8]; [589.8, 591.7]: 0.09 nm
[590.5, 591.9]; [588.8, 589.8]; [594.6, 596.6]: -0.29 nm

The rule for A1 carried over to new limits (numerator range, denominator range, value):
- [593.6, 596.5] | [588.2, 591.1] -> 1.17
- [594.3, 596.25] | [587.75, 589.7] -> 1.24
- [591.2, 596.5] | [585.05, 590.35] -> 1.07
